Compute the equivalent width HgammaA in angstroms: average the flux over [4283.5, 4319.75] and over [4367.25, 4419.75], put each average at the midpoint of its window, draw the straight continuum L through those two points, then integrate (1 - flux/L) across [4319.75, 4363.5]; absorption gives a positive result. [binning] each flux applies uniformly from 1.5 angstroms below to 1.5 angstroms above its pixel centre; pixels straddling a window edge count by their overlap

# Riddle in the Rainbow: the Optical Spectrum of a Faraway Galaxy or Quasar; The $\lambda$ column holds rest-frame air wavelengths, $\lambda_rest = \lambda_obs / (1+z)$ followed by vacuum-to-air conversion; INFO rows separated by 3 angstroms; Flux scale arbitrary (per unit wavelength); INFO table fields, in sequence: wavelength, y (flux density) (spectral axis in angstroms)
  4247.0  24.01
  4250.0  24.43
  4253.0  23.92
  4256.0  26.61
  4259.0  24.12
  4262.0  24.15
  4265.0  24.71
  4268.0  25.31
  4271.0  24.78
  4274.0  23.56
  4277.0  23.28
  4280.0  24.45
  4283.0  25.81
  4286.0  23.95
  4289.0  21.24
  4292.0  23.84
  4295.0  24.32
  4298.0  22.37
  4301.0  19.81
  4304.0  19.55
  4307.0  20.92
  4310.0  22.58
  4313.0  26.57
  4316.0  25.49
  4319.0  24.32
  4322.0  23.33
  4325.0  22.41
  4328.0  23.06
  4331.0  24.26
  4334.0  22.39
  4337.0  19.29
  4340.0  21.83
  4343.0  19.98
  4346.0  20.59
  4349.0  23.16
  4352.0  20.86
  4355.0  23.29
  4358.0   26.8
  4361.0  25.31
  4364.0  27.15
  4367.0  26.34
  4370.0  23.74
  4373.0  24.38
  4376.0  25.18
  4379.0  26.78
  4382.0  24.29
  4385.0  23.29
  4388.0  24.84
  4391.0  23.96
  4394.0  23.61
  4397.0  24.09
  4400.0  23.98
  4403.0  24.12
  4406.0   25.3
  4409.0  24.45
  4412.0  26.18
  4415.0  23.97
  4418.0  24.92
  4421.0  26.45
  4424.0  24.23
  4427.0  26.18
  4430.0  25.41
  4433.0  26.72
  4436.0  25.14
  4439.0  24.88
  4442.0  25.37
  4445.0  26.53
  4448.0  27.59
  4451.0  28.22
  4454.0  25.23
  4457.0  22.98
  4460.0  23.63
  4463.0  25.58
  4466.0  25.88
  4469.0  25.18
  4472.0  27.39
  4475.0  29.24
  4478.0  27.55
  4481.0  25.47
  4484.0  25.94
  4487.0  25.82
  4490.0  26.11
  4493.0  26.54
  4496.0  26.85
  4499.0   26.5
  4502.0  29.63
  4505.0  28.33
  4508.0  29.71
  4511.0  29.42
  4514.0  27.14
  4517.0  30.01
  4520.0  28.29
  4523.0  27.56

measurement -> 1.7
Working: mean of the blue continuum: 23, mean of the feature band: 22.7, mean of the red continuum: 24.6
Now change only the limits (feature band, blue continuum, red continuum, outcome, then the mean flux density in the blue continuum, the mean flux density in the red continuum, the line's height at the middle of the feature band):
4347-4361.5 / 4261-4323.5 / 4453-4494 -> 0.4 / 23.5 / 25.9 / 24.3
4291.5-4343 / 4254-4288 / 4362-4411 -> 4.2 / 24.6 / 24.7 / 24.6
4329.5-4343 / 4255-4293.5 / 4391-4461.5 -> 1.6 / 24.3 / 25.2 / 24.6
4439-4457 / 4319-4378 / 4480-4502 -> -0.4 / 23.4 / 26.4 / 25.5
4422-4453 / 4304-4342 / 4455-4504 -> -0.8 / 22.9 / 26.3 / 25.4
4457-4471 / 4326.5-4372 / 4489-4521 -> 1.0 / 23.2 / 28.1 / 26.8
